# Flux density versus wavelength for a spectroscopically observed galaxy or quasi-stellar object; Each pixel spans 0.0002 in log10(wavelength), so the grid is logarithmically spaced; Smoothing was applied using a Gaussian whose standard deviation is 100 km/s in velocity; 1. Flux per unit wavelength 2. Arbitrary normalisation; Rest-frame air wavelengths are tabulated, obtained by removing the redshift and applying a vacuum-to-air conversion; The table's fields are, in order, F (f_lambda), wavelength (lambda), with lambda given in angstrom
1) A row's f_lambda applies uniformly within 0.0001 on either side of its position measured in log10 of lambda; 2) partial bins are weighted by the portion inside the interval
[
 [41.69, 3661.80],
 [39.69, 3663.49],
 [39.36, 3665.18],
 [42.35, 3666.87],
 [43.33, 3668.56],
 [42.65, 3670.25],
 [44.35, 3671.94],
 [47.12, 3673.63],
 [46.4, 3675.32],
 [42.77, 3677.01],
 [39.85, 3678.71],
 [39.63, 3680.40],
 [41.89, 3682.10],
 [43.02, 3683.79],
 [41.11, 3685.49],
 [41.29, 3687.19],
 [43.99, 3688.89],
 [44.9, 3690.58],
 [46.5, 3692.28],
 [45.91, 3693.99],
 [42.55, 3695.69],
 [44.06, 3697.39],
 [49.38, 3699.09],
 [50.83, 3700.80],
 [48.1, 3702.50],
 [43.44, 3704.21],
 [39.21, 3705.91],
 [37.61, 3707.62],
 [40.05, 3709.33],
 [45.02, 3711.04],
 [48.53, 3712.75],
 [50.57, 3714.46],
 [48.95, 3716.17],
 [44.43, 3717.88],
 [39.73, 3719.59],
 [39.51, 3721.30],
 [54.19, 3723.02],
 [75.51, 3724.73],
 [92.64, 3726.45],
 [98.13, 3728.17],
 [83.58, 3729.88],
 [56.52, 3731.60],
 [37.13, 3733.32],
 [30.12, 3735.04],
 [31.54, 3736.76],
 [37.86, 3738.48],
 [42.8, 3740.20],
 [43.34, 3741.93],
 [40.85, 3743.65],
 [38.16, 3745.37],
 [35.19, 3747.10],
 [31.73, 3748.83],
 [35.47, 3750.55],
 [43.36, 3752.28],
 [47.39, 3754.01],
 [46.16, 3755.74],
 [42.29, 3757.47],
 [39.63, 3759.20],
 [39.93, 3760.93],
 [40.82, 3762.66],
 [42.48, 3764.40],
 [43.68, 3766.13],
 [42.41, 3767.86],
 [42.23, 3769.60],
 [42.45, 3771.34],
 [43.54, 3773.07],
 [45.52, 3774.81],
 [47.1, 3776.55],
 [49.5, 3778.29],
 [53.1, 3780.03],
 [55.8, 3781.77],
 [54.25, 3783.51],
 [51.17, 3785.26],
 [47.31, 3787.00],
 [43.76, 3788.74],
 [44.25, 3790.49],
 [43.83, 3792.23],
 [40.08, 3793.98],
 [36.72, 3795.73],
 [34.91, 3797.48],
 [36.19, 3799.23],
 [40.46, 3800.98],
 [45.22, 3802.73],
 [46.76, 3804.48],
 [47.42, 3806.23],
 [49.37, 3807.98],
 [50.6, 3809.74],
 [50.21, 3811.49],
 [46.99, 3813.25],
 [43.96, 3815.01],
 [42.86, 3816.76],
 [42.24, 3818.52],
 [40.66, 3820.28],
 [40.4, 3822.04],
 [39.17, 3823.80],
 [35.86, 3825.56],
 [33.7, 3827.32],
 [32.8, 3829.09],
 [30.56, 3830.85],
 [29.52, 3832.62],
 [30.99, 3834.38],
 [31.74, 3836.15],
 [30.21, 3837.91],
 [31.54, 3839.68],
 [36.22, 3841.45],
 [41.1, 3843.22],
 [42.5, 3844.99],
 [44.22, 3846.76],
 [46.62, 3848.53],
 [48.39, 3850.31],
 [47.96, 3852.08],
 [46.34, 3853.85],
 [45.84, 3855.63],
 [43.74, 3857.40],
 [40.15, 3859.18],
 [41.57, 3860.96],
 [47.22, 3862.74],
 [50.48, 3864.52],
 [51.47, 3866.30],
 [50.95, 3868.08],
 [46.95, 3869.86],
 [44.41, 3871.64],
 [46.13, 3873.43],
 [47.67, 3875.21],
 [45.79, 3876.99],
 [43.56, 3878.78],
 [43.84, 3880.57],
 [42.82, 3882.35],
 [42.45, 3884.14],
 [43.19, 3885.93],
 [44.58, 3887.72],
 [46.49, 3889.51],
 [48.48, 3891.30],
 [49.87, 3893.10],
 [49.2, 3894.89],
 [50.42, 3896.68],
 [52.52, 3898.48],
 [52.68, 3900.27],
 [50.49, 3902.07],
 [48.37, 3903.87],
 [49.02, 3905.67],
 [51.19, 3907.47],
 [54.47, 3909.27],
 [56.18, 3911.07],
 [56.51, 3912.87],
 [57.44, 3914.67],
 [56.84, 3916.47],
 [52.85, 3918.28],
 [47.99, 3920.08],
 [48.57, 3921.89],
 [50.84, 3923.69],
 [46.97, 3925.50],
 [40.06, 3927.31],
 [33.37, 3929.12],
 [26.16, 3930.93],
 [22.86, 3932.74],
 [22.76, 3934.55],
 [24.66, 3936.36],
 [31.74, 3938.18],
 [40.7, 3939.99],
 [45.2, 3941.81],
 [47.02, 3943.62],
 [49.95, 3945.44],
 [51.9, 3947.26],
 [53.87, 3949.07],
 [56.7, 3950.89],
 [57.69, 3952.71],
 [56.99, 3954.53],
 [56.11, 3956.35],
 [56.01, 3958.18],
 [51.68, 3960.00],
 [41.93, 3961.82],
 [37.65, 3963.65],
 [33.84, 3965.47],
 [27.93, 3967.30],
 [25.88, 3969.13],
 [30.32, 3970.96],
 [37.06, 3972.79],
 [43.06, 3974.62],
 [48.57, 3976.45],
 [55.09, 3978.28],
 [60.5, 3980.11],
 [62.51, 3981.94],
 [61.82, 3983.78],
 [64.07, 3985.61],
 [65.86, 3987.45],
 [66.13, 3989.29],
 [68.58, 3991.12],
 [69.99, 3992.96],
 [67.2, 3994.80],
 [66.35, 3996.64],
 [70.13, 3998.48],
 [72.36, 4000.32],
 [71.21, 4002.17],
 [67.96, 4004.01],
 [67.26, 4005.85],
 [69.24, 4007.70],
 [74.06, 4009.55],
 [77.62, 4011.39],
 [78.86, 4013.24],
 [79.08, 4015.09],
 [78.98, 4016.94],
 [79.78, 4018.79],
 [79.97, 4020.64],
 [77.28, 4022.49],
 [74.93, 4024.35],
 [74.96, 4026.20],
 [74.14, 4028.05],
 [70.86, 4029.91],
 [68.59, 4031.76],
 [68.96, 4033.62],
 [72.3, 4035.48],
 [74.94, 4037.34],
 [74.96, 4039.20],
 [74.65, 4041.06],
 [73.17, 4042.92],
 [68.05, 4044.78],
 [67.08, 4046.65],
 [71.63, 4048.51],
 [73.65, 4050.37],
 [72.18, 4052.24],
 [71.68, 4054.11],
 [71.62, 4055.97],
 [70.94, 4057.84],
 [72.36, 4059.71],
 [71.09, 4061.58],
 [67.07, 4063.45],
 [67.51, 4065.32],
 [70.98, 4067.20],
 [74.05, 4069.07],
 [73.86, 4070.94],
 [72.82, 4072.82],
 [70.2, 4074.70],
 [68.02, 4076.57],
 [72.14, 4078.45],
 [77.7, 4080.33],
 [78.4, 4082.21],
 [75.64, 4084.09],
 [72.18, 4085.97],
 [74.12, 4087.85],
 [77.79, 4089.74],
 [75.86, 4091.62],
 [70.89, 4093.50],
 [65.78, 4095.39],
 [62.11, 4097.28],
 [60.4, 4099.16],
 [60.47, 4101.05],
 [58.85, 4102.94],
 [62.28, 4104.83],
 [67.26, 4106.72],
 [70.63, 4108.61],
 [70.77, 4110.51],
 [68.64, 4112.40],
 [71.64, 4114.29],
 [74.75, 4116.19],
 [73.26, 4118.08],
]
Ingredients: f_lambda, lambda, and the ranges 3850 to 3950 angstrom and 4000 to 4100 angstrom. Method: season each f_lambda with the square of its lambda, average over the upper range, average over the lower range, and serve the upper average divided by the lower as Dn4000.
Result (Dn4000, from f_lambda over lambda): 1.70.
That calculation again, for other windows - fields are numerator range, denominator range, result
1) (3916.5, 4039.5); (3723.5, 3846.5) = 1.43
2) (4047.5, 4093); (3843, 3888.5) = 1.77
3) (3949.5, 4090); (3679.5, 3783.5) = 1.66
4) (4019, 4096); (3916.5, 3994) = 1.62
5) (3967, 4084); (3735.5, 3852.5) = 1.84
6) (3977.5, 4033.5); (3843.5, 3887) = 1.67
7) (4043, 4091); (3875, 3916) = 1.60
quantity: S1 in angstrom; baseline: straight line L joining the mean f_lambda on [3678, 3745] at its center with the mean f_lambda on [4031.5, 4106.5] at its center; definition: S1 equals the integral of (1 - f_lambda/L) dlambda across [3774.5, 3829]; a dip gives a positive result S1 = 9.3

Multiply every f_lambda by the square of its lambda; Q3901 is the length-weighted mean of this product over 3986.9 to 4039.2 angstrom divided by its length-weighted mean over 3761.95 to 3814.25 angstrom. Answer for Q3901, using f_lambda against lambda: 1.8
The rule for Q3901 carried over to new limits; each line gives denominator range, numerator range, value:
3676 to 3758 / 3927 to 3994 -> 1.15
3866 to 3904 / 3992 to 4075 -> 1.65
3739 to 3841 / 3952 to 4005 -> 1.46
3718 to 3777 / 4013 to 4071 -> 1.82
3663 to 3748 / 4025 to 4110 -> 1.83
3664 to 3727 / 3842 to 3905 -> 1.11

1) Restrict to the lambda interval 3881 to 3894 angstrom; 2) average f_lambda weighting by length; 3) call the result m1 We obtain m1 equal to 45.4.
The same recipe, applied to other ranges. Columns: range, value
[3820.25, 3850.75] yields 36.7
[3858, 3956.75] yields 46.6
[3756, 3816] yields 44.8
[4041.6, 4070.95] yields 71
